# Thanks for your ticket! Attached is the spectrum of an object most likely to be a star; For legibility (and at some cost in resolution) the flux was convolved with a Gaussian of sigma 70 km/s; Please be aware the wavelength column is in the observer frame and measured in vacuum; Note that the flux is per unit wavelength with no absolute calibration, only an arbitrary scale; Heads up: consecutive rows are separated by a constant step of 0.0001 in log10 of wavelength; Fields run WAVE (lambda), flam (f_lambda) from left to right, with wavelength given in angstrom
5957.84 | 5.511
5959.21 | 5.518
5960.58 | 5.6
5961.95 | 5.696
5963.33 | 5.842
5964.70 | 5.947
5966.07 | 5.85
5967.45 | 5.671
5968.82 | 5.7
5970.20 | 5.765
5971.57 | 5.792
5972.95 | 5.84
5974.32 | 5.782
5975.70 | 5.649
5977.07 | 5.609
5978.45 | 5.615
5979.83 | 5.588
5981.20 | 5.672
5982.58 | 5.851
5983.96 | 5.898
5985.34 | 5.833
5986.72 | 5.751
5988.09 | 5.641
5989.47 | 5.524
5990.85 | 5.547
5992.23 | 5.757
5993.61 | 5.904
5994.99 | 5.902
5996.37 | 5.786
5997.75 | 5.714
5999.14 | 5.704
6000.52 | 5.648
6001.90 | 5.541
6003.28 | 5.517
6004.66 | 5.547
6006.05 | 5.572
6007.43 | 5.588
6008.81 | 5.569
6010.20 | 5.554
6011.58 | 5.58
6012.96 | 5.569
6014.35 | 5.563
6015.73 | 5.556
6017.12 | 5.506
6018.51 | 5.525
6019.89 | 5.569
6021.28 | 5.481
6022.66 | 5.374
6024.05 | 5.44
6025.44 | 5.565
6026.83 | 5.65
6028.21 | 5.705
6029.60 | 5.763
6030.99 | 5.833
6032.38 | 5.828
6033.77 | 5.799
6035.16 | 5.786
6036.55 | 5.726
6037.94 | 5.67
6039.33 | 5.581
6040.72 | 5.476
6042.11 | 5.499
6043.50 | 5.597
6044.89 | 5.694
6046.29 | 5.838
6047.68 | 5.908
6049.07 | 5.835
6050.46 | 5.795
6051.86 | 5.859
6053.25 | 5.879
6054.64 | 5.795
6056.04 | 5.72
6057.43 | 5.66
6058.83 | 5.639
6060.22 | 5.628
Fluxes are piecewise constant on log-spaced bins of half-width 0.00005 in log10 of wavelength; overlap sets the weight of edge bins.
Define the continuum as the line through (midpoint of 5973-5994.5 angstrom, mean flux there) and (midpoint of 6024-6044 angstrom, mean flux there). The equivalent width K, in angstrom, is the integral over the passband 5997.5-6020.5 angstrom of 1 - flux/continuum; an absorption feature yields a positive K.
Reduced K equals 0.5 angstrom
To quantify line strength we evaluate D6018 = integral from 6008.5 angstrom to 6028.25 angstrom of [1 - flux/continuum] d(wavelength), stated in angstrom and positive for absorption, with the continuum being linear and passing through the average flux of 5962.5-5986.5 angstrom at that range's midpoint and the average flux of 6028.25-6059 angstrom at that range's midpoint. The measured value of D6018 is 0.7 angstrom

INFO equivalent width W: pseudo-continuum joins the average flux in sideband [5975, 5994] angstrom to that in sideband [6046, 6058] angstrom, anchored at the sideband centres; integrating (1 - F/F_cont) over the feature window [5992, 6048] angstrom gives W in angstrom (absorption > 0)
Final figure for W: 1.2 angstrom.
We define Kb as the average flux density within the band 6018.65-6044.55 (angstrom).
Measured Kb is 5.63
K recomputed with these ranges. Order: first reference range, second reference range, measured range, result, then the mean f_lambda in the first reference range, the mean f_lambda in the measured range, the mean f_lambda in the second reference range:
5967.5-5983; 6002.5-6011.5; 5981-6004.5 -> -0.4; 5.71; 5.71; 5.56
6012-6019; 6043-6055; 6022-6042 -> 0.1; 5.54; 5.65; 5.8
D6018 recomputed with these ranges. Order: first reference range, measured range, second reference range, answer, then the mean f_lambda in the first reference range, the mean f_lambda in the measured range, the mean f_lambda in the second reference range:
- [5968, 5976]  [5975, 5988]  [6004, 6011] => 0.0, 5.76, 5.72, 5.56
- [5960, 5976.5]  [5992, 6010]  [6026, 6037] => 0.3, 5.76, 5.67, 5.76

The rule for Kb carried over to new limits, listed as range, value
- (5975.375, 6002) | 5.71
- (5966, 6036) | 5.66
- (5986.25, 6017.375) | 5.63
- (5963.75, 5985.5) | 5.75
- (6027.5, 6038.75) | 5.76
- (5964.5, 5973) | 5.78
